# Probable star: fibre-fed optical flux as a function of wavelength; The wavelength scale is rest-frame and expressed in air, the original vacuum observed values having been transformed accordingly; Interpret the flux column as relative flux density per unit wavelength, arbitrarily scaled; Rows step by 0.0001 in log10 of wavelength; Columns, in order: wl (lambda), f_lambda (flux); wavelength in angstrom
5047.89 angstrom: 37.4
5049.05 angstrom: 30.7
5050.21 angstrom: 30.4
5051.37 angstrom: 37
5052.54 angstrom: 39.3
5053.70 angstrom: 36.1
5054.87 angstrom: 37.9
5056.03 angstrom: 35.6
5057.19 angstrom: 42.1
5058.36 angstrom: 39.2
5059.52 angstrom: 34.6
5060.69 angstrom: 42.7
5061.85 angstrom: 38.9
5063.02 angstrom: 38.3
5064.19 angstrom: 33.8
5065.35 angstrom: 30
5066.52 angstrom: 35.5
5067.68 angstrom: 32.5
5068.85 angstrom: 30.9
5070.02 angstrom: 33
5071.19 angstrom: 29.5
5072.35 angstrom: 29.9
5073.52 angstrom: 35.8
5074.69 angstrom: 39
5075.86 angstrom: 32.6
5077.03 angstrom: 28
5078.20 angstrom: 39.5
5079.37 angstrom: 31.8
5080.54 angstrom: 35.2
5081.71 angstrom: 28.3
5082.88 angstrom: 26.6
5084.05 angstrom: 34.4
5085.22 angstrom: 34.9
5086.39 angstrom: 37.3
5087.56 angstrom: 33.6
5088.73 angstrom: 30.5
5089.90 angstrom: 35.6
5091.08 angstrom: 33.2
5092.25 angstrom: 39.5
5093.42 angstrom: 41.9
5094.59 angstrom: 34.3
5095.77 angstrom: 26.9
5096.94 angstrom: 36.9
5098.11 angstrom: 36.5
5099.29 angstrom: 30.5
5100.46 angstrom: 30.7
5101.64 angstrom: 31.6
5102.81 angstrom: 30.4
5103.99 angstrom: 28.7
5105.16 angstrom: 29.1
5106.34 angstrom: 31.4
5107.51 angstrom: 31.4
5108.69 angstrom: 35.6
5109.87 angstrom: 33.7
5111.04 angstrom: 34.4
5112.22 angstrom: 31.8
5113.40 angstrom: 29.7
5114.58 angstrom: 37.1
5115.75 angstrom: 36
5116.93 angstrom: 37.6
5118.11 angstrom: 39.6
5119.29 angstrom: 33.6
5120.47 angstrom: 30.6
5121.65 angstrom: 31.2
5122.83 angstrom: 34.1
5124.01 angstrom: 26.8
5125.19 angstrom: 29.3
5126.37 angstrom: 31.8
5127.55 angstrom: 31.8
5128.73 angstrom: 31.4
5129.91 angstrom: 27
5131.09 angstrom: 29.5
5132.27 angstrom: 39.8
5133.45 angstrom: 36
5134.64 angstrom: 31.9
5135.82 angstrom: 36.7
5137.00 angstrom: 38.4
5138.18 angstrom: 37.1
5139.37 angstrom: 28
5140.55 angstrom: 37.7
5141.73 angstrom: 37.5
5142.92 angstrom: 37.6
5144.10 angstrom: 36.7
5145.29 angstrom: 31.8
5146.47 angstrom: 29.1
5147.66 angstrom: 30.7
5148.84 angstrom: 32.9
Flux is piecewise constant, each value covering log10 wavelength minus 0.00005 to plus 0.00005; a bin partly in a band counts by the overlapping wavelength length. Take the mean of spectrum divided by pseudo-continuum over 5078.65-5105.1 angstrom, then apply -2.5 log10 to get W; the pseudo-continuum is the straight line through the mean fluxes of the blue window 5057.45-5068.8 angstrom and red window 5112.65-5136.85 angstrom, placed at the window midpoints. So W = 0.05 mag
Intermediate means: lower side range 36.1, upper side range 33.2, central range 33.1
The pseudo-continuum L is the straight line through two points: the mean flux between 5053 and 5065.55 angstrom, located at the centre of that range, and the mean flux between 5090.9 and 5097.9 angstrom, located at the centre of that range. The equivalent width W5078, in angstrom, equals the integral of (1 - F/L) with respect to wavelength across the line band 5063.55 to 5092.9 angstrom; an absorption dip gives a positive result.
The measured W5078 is 2.59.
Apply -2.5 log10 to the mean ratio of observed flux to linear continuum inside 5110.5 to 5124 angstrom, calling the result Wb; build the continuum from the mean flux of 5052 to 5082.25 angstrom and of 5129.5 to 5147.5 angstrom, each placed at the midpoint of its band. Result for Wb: 0.022 mag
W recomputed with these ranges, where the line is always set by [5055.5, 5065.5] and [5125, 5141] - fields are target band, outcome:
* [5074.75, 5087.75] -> 0.101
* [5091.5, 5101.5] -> 0.031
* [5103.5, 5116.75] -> 0.060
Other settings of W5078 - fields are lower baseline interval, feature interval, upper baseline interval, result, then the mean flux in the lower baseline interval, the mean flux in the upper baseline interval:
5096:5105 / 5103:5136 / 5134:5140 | 0.5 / 31.8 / 34.4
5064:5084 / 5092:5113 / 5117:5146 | 0.1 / 32.5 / 33.6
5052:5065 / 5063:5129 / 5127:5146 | 5.7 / 37.9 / 34.3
